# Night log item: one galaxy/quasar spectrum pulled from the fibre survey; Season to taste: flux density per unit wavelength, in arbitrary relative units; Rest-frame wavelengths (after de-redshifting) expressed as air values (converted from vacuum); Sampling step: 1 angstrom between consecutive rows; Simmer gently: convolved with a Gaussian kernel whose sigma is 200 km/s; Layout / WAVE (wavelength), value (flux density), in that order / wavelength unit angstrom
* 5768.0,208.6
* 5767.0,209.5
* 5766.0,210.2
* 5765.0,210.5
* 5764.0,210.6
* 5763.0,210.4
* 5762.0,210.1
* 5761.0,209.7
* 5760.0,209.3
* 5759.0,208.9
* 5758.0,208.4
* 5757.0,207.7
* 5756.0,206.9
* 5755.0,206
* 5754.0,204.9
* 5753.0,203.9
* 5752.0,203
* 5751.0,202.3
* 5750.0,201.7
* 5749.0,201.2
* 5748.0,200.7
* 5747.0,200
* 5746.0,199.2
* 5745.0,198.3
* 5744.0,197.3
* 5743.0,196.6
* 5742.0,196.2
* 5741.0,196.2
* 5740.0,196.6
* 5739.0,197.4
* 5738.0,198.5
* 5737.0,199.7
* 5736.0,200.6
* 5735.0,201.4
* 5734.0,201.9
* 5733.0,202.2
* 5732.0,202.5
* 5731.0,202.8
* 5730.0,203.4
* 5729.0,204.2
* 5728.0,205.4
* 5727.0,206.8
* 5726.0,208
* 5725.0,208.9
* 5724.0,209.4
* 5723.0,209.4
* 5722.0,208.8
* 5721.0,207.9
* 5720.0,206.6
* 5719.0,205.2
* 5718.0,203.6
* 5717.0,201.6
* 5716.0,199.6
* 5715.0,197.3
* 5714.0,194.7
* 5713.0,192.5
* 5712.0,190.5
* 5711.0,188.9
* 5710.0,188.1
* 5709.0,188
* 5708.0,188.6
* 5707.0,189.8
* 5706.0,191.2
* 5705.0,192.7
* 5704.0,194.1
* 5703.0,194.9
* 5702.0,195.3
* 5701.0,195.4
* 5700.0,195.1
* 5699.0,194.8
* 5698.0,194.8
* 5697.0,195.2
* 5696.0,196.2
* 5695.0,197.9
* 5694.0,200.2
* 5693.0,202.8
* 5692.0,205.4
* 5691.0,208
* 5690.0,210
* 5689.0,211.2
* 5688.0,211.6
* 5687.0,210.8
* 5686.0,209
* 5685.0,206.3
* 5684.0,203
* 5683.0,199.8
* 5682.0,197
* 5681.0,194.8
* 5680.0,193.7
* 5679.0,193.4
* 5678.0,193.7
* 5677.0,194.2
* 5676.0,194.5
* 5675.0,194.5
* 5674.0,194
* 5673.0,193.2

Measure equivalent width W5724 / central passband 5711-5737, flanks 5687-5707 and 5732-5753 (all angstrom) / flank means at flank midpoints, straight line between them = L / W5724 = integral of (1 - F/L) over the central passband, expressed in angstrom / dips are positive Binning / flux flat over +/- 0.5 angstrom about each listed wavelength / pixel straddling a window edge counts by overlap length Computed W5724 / -0.4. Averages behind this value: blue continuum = 199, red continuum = 200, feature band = 203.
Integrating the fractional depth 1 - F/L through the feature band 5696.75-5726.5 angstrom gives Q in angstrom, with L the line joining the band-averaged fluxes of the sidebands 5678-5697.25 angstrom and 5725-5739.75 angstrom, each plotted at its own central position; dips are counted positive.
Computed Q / 0.7 angstrom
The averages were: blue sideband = 202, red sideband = 203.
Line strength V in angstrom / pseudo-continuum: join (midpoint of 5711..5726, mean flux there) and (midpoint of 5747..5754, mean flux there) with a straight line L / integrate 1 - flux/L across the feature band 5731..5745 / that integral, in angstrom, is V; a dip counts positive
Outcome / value 0.22 angstrom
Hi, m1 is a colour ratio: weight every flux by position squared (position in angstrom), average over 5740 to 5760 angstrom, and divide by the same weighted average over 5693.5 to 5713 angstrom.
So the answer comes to 1.06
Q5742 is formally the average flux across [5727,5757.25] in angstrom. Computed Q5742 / 201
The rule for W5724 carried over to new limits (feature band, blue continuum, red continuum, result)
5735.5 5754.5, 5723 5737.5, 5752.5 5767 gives 0.6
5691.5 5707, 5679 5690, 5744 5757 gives 0.5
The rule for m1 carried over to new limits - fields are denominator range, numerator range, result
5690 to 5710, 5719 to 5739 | 1.05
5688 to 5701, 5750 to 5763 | 1.05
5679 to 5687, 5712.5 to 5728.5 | 1.03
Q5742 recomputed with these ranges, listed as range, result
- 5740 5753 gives 199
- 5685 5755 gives 200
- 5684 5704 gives 202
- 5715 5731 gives 206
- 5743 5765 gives 205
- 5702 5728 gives 199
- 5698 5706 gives 194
